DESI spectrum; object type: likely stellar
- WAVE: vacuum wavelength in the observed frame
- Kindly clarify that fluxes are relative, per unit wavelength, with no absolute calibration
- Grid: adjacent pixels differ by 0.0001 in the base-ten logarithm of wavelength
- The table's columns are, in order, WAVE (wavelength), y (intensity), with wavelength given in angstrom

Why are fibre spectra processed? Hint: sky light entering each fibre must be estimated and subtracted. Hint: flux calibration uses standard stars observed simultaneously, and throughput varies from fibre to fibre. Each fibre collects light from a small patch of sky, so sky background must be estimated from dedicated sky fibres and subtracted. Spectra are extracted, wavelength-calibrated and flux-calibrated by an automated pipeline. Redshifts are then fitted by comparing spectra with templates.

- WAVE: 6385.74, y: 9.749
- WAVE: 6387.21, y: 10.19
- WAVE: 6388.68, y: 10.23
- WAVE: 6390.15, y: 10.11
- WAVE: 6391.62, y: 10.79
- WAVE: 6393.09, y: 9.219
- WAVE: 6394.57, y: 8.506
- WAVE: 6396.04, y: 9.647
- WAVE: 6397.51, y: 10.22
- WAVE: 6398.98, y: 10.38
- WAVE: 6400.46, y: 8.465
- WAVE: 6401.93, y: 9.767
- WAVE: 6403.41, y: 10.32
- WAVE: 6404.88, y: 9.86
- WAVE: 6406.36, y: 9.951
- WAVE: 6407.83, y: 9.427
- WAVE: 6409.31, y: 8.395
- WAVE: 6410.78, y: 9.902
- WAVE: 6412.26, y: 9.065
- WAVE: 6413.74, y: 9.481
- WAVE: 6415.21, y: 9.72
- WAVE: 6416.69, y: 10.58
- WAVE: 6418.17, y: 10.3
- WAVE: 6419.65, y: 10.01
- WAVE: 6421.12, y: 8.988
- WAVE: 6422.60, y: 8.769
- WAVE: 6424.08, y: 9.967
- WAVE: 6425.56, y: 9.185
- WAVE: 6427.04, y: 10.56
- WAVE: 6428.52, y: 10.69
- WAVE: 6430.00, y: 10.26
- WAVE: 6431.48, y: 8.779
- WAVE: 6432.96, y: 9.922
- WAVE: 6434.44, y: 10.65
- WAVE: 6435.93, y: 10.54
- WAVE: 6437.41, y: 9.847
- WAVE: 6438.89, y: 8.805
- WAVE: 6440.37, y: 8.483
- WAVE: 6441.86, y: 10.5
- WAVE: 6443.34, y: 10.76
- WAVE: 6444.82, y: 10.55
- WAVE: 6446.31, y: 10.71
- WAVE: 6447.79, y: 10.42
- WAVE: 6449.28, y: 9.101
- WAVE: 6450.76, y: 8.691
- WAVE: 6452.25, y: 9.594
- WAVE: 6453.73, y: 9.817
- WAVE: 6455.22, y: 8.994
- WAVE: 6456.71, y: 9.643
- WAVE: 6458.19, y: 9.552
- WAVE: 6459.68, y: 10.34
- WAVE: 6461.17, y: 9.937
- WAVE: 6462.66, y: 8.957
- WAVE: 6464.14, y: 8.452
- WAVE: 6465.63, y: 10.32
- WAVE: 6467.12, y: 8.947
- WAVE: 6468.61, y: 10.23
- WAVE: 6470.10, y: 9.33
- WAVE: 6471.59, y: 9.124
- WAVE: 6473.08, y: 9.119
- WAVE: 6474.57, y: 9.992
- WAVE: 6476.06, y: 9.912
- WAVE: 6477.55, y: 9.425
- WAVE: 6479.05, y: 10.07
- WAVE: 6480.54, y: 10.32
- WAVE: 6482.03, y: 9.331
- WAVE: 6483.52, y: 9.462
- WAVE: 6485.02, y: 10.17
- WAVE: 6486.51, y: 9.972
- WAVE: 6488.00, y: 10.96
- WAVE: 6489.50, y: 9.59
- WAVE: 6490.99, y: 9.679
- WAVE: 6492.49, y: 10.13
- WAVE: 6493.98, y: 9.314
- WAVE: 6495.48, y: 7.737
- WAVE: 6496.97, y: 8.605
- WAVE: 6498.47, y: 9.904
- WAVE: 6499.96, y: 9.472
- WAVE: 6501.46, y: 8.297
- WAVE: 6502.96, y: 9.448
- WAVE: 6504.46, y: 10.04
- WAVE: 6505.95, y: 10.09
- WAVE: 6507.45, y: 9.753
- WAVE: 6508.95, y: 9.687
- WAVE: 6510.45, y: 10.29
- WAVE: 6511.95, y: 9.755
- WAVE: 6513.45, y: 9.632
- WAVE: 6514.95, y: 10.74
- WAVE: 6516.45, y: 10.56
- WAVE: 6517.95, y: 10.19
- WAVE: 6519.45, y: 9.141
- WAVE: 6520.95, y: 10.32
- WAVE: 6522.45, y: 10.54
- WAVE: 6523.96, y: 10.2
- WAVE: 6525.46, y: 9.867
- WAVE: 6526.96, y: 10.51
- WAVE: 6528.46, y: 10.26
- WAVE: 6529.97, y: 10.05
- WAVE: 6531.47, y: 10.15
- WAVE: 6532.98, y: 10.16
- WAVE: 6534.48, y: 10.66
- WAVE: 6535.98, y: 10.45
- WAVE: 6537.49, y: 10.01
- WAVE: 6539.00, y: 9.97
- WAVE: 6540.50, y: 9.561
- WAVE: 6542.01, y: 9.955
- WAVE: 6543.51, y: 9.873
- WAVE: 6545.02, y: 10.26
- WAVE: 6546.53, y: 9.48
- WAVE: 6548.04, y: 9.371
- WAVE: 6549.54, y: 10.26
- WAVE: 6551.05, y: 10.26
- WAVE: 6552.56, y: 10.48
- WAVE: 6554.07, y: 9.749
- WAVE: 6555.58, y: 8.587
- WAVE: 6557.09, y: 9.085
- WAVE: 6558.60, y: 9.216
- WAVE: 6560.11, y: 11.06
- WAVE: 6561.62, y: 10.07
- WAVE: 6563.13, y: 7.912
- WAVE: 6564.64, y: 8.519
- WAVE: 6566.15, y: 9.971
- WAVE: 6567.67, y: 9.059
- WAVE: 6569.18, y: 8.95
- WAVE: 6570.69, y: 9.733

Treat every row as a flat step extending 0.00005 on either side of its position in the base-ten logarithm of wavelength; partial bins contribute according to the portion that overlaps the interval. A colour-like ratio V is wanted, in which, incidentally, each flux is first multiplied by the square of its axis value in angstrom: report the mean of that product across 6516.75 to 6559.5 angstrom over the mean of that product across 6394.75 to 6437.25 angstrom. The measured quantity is 1.1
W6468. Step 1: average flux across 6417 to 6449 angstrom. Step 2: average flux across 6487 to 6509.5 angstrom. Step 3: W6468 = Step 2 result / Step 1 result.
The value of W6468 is 0.96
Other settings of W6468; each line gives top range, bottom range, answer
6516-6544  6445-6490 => 1.04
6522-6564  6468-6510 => 1.03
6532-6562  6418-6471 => 1.02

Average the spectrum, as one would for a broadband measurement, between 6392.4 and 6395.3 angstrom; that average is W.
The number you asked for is 8.83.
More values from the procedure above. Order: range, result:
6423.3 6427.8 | 9.89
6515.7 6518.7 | 10.4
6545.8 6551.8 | 9.85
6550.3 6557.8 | 9.63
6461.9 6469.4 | 9.39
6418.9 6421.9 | 9.51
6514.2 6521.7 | 10.2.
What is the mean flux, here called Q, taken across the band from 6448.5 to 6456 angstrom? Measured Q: 9.24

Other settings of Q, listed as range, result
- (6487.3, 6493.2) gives 10.1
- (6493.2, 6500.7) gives 9.02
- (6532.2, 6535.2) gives 10.4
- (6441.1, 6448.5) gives 10.6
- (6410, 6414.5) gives 9.49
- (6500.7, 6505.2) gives 9.24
